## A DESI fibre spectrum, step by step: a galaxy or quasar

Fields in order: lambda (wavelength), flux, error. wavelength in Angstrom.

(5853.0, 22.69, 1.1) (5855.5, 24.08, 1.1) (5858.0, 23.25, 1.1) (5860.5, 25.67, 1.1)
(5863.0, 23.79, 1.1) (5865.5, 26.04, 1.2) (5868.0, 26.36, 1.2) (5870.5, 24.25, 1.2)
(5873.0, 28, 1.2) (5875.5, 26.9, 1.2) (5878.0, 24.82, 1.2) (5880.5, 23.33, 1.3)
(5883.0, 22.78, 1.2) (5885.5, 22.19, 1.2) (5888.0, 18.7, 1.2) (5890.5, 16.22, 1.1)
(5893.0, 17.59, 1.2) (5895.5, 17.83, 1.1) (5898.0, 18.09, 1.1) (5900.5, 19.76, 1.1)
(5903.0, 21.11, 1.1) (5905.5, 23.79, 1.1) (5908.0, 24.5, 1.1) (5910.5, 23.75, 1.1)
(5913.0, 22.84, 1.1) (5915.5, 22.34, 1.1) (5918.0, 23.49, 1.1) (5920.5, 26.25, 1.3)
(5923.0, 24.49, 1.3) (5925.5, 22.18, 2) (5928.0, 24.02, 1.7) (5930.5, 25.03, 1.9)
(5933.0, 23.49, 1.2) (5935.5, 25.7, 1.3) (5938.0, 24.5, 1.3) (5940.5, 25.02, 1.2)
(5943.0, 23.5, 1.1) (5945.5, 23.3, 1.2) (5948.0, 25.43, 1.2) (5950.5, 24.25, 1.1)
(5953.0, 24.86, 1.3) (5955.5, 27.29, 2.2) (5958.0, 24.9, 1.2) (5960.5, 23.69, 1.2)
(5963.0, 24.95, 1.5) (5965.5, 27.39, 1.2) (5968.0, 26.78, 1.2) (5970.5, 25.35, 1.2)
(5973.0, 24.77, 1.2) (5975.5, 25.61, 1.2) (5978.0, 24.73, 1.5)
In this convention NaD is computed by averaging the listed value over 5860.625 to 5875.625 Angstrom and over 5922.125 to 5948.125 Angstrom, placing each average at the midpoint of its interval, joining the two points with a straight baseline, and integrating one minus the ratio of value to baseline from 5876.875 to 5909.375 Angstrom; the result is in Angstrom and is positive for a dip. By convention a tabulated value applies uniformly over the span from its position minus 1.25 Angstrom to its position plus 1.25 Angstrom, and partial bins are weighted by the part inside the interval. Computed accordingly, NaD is 5.6 Angstrom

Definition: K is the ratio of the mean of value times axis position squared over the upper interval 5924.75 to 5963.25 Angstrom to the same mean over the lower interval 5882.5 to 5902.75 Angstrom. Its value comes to 1.31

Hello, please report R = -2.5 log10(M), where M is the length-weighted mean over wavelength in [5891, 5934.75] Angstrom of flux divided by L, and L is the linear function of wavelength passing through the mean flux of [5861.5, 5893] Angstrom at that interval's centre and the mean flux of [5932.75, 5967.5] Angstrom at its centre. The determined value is 0.09 mag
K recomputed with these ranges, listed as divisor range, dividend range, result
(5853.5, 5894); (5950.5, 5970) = 1.13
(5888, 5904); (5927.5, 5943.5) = 1.35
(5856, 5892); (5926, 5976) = 1.08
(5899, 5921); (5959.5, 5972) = 1.14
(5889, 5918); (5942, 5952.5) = 1.18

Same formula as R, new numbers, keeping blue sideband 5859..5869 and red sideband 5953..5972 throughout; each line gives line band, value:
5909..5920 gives 0.097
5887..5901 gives 0.382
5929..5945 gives 0.049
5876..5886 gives 0.080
